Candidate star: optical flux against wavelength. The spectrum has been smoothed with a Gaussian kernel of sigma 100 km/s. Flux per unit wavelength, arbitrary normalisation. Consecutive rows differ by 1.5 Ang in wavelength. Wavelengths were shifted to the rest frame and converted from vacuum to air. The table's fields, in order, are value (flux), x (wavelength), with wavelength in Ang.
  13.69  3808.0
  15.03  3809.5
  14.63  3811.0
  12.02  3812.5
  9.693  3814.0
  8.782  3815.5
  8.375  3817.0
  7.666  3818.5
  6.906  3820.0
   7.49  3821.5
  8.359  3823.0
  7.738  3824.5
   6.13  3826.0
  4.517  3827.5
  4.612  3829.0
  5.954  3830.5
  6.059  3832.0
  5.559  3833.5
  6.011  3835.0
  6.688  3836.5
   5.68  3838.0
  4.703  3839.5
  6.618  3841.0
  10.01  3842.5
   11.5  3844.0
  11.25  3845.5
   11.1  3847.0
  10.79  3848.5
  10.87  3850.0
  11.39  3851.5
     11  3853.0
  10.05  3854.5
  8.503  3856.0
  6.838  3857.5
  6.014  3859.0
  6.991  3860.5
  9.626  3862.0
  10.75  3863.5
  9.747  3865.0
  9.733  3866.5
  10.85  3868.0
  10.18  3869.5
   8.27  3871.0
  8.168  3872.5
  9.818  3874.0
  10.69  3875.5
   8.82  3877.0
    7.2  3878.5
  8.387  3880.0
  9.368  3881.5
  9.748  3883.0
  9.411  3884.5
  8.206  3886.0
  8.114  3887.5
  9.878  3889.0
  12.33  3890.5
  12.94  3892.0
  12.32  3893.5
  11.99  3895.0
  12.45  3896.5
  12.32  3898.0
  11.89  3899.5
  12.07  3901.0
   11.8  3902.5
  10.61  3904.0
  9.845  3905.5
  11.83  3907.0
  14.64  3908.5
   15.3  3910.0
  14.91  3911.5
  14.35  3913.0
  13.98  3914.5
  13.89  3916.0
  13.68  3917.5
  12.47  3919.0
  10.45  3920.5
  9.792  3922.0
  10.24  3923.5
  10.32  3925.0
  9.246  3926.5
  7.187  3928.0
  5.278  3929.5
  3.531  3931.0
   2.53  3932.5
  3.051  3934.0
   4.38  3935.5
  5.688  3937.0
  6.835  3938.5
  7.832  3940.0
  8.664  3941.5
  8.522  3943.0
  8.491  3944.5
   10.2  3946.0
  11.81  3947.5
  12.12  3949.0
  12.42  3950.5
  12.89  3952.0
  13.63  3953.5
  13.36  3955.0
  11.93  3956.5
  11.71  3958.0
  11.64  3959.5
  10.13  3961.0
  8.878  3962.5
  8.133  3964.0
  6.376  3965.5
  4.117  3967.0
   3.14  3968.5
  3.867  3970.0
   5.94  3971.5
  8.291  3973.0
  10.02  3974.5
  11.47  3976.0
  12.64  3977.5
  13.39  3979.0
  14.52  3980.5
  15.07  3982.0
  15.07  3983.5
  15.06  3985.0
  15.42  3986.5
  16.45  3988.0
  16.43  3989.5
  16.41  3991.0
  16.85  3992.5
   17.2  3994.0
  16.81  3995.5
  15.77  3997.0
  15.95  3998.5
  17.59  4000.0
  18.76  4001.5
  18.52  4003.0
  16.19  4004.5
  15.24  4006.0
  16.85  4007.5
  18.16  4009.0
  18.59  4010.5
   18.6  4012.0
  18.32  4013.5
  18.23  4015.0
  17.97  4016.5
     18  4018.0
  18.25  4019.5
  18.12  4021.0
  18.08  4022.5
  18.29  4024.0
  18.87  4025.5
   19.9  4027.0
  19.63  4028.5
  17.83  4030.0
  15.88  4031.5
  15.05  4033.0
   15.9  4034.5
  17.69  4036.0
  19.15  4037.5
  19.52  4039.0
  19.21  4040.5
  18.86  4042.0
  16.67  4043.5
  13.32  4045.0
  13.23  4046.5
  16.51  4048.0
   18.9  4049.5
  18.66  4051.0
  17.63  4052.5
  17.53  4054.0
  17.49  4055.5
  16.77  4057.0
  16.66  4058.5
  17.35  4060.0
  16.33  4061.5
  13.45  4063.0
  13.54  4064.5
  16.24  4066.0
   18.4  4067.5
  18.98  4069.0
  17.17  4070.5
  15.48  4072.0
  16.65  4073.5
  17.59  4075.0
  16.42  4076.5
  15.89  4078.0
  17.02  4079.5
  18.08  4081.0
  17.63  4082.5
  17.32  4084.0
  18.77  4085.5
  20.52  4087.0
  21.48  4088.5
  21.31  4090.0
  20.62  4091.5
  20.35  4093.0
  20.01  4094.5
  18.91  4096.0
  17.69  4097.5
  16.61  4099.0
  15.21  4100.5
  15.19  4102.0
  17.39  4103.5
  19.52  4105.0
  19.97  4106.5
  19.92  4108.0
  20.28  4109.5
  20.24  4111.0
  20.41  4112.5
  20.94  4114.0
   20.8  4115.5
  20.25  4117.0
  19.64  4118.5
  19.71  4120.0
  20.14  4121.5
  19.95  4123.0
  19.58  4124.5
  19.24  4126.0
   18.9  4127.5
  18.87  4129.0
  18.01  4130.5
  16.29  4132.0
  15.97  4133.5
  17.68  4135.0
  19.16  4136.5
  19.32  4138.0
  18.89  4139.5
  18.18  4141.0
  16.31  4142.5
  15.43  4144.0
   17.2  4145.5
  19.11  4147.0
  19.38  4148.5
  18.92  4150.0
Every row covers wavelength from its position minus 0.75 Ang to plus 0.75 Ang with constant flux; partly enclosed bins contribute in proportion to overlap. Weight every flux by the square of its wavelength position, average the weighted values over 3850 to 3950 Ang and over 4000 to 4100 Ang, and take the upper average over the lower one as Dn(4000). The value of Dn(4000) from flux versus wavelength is 1.93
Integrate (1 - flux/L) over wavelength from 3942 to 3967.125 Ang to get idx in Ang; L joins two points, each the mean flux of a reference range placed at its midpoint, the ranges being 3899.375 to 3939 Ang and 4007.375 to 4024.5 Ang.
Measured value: 4.7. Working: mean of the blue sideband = 9.98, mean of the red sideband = 18.2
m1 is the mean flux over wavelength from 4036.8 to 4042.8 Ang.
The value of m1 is 19.2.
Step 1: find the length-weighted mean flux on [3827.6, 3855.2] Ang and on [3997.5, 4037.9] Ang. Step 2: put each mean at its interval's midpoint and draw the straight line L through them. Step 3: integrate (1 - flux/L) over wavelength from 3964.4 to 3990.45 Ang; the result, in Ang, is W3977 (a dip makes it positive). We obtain 7.8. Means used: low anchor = 8.23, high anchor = 17.7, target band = 11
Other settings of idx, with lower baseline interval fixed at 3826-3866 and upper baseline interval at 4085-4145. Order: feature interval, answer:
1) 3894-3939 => 2.40 Ang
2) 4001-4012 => -2.21 Ang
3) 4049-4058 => -0.71 Ang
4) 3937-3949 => 3.14 Ang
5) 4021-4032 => -2.15 Ang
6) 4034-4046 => -1.18 Ang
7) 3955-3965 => 1.72 Ang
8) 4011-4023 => -2.56 Ang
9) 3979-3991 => -1.43 Ang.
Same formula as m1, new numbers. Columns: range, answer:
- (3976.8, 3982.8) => 13.9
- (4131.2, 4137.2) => 17.3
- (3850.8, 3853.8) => 11.2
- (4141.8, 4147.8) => 17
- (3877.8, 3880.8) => 7.83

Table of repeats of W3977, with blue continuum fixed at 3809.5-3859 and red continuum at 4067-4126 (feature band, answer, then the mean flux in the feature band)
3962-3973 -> 6.3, 5.88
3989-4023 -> -5.0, 17.4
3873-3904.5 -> 0.4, 10.5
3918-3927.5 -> 1.2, 10.4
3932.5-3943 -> 5.5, 6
